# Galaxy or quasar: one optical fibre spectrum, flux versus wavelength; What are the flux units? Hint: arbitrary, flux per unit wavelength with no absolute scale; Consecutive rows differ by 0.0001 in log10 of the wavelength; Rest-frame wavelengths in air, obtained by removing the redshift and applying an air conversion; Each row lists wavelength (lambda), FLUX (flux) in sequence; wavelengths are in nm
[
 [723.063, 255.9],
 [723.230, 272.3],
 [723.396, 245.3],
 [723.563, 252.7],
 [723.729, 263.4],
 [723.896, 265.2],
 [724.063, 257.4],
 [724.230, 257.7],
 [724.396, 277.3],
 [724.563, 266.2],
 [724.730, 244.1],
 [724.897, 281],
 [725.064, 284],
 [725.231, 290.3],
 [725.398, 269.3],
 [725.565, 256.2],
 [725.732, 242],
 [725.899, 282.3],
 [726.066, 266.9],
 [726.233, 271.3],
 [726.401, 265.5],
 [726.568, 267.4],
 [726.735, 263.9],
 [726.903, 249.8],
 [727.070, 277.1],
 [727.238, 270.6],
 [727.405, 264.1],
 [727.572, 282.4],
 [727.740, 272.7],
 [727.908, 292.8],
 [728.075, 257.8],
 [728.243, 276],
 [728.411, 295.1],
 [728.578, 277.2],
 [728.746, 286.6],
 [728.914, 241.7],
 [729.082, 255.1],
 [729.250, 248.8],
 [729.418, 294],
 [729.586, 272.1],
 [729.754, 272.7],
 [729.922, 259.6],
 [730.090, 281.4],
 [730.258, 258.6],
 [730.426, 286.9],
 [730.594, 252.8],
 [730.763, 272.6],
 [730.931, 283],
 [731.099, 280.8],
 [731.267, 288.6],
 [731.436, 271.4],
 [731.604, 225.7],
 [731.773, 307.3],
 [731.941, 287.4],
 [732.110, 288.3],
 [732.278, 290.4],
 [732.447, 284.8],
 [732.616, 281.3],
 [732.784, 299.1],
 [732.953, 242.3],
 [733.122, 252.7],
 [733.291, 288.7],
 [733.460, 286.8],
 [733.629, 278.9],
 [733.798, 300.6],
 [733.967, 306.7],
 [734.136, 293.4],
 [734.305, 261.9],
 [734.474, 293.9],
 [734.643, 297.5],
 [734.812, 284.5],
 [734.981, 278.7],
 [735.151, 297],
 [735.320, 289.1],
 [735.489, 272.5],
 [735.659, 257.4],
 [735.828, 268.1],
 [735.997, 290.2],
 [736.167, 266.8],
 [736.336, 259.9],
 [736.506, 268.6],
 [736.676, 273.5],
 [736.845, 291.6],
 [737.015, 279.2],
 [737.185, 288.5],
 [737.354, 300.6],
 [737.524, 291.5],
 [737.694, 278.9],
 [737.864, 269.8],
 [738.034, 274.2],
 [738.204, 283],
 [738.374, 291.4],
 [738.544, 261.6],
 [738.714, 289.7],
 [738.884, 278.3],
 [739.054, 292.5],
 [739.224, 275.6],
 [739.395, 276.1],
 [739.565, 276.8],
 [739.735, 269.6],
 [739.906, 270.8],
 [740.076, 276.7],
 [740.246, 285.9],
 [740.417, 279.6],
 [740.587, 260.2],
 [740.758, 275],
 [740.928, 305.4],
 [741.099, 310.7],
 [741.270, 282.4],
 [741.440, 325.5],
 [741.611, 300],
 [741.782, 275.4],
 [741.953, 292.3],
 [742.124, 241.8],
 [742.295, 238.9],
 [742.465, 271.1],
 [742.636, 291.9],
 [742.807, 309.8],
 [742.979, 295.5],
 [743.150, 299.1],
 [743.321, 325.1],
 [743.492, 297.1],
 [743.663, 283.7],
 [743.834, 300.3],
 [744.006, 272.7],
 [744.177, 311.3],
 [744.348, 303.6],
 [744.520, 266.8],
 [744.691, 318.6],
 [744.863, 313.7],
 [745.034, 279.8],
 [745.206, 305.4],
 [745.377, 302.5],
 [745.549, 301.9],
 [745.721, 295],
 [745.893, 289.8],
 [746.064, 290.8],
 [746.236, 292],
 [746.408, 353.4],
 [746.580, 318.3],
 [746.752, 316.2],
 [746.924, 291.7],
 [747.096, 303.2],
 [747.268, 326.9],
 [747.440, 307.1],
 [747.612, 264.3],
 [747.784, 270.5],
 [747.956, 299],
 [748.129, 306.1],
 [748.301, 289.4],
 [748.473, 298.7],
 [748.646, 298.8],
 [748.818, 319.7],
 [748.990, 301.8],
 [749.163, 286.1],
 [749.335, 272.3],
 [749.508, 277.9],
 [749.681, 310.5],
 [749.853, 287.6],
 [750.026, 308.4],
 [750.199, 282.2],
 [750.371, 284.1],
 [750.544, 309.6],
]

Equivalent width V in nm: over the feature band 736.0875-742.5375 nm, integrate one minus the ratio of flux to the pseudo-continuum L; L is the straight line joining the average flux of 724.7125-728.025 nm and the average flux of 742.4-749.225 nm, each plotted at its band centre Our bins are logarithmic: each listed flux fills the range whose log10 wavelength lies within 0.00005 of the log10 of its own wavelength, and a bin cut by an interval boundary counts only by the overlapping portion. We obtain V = 0.22 nm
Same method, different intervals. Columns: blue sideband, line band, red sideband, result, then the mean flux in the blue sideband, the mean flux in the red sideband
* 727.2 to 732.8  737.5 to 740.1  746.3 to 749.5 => 0.08 nm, 275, 301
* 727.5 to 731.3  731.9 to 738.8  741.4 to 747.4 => 0.03 nm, 273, 297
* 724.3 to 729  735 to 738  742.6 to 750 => 0.06 nm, 270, 299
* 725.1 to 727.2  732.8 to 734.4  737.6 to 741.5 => -0.03 nm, 267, 282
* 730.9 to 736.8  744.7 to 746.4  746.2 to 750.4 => -0.03 nm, 280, 299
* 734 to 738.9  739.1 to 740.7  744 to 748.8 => 0.07 nm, 281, 300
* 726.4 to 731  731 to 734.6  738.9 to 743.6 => -0.08 nm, 271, 285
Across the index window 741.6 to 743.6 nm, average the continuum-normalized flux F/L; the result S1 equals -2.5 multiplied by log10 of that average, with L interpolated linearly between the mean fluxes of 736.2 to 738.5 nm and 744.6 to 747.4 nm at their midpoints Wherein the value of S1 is 0.037 mag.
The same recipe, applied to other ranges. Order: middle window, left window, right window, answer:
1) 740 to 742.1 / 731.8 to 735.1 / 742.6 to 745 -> 0.03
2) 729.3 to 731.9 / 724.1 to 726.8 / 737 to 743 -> 0.00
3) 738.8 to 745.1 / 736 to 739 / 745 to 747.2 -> 0.02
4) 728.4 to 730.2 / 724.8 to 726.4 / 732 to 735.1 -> 0.03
